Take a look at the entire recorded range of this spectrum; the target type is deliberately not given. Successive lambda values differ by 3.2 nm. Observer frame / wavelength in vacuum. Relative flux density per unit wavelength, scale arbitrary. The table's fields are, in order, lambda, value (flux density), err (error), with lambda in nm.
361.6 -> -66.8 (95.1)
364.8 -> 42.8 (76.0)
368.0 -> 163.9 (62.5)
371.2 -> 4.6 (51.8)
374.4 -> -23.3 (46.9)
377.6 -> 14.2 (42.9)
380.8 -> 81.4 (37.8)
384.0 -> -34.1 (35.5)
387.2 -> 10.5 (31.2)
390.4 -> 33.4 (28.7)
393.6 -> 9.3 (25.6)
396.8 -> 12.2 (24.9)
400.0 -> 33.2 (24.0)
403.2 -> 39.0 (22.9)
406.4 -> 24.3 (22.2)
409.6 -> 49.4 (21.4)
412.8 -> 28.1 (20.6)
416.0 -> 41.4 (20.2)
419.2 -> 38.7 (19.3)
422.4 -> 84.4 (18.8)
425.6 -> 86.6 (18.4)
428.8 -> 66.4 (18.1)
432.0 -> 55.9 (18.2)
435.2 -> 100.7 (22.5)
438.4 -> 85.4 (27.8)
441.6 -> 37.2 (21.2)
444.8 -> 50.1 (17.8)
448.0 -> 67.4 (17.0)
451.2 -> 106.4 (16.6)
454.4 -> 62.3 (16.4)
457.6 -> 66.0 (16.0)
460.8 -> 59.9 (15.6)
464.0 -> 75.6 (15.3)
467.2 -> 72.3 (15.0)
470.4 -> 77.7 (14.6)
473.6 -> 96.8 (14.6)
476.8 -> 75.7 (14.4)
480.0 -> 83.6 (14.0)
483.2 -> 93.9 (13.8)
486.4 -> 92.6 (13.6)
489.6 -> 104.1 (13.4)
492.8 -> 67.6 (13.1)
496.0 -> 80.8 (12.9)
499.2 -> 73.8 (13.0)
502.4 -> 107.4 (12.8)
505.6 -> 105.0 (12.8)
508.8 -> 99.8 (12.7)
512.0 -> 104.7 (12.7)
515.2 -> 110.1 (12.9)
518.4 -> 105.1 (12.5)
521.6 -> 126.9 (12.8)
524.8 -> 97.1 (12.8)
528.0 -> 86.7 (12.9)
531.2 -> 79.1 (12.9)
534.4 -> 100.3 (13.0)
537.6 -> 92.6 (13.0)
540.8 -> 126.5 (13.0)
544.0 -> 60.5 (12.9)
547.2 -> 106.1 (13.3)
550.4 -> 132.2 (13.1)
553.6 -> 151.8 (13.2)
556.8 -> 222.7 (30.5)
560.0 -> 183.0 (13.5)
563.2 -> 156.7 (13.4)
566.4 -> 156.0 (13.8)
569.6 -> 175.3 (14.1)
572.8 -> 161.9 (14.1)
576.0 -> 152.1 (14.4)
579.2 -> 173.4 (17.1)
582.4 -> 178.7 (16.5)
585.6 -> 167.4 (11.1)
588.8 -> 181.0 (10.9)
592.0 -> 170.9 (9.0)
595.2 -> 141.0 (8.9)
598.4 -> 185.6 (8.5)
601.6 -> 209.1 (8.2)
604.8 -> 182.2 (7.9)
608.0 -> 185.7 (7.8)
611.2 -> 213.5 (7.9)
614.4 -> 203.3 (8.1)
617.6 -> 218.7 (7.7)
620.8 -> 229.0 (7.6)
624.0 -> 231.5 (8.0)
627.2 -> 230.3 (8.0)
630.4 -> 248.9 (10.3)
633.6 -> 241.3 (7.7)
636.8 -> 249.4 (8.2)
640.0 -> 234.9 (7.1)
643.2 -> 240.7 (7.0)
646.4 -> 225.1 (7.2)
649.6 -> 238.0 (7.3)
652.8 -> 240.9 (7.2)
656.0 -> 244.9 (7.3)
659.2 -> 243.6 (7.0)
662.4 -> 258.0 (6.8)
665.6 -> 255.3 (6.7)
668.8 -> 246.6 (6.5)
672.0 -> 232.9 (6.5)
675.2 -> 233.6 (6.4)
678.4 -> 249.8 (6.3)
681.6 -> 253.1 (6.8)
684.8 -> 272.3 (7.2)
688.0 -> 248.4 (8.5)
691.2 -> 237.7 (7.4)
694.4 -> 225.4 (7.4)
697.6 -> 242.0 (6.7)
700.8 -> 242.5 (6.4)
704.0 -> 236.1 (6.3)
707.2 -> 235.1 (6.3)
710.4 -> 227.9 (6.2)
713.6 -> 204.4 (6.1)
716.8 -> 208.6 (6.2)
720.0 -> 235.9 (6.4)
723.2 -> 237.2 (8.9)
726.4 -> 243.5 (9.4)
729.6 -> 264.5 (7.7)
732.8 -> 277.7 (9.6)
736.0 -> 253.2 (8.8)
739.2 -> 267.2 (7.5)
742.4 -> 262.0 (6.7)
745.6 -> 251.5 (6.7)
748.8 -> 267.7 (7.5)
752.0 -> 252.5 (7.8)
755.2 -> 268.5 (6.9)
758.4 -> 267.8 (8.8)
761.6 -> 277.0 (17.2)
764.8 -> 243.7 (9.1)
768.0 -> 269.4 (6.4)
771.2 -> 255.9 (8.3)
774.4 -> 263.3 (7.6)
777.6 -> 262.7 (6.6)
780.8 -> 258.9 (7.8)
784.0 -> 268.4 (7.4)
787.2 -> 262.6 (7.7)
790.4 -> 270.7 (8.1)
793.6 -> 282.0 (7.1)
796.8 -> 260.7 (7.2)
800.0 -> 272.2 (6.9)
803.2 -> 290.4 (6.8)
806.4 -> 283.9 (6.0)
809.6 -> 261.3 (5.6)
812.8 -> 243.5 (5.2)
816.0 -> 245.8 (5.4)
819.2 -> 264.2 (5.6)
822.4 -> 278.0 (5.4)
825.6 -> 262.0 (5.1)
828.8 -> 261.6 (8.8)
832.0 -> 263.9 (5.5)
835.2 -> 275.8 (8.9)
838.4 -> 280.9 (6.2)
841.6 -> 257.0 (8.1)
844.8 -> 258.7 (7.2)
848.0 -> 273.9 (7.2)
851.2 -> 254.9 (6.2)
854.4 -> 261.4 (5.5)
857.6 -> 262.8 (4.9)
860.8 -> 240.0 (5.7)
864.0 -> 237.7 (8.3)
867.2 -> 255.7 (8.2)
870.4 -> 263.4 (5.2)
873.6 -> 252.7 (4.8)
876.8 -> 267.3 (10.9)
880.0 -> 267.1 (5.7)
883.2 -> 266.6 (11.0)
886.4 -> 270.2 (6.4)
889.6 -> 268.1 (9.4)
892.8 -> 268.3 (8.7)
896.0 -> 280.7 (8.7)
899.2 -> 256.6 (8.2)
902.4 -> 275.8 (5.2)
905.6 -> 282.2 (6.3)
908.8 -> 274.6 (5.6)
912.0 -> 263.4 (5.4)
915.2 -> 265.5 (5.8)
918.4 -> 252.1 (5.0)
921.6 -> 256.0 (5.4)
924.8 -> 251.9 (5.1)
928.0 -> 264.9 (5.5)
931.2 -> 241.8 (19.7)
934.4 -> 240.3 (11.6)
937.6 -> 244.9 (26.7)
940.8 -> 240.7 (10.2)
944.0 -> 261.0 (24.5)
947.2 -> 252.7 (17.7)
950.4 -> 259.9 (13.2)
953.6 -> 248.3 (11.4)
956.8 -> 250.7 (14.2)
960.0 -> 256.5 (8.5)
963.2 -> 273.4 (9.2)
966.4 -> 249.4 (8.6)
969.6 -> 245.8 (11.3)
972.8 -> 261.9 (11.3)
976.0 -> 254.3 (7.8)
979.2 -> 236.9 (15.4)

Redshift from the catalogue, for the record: 0.38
